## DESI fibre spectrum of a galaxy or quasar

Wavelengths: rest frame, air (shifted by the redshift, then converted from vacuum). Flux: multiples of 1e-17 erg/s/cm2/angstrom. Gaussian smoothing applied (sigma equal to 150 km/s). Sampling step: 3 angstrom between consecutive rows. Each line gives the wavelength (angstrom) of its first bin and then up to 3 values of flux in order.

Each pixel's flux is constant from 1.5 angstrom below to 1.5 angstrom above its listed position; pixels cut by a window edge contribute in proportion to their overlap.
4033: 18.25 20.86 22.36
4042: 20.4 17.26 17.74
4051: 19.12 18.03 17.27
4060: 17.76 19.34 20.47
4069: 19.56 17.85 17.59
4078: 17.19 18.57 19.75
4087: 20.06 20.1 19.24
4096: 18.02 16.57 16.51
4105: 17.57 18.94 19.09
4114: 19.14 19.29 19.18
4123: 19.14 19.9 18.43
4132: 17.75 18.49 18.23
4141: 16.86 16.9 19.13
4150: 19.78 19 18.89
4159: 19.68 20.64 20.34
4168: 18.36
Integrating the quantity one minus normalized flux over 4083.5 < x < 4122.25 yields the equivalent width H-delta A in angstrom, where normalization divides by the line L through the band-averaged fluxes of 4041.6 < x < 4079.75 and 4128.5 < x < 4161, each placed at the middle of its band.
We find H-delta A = -0.6 angstrom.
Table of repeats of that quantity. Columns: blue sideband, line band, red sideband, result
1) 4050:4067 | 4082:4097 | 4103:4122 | -0.59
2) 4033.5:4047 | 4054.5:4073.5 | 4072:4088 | 0.42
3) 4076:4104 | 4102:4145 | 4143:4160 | 0.58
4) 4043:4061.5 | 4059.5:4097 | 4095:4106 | -3.09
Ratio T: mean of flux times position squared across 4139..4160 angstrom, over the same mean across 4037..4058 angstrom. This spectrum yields 1.03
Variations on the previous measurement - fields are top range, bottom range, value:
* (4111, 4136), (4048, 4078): 1.06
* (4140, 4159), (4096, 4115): 1.06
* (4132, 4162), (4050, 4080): 1.05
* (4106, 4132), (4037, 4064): 1.04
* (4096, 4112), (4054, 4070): 0.96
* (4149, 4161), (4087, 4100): 1.07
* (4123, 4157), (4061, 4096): 1.00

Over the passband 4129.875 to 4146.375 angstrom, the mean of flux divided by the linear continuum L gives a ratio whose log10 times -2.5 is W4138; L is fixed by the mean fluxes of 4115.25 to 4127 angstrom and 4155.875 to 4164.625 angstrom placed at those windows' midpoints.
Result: 0.11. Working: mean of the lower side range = 19.4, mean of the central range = 17.8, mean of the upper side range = 19.9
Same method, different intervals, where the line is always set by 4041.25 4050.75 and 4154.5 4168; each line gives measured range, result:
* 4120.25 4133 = 0.02 mag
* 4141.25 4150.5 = 0.07 mag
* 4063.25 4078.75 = 0.00 mag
